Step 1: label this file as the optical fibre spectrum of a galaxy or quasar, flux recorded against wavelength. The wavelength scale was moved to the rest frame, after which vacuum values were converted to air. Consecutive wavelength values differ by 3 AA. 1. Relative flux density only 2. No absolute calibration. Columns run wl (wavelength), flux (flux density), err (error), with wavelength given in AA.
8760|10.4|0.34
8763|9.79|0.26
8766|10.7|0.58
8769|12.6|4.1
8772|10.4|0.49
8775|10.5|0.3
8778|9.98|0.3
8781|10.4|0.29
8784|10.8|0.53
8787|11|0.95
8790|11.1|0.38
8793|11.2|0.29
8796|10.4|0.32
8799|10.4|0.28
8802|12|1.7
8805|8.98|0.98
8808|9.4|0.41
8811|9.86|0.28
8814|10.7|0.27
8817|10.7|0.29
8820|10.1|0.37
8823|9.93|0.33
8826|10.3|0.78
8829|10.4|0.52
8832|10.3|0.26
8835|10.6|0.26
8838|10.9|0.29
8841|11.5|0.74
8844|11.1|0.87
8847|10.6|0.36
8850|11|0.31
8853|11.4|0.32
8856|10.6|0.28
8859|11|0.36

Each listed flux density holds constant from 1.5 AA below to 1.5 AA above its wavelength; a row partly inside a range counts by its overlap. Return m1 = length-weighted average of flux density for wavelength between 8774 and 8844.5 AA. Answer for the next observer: 10.5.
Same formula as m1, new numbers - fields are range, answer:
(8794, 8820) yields 10.3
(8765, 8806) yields 10.8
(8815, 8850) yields 10.6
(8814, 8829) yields 10.3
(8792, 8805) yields 10.8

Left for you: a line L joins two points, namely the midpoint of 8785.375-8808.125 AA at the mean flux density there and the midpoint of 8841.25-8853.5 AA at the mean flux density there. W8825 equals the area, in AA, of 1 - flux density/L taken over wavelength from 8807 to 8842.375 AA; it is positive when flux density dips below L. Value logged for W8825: 1.5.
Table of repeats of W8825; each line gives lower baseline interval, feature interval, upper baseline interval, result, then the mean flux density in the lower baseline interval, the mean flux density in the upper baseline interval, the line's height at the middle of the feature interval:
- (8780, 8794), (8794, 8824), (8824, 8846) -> 1.5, 10.9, 10.7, 10.8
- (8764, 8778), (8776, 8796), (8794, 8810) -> -0.3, 10.9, 10.3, 10.6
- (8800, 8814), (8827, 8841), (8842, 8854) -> 0.1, 10.1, 11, 10.7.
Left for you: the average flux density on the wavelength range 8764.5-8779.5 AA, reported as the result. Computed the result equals 10.8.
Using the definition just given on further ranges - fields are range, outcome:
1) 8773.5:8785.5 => 10.4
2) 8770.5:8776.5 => 10.5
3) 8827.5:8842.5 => 10.7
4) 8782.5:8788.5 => 10.9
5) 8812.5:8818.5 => 10.7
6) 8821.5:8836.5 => 10.3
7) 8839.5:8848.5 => 11.1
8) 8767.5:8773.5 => 11.5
